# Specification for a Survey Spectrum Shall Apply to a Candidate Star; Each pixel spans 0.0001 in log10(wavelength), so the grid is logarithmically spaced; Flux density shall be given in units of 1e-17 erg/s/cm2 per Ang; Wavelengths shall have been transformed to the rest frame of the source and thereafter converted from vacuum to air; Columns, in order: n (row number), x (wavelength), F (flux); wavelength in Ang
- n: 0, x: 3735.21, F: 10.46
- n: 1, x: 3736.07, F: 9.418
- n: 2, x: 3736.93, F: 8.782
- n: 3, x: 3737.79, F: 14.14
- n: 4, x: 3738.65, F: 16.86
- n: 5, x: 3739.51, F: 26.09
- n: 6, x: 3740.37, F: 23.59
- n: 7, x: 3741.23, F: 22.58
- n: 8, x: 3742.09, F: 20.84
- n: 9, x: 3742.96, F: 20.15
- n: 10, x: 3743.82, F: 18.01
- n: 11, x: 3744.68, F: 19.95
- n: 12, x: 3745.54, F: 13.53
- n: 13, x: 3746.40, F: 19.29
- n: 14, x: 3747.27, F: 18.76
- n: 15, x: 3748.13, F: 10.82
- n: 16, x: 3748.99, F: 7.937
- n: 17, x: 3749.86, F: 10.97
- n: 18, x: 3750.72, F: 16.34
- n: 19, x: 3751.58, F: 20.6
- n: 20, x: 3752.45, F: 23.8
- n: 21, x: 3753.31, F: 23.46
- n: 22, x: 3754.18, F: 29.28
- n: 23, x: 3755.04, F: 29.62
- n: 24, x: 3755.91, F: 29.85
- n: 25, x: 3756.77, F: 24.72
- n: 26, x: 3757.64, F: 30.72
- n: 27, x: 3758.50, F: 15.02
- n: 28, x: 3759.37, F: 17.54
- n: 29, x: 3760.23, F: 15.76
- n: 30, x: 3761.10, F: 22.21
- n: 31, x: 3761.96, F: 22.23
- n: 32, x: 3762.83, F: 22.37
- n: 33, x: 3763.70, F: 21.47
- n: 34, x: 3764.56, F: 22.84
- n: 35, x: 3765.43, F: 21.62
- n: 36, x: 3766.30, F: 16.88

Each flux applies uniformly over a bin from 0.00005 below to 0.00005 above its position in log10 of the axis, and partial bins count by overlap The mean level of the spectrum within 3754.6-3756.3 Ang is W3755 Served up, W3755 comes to 29.7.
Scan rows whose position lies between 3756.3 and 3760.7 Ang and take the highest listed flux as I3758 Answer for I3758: 30.72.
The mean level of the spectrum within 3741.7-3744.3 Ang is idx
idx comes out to 19.6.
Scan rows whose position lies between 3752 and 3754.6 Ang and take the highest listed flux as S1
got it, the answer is 29.28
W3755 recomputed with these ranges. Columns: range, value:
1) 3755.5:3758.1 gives 28.3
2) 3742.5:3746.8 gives 18.2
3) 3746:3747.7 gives 18.9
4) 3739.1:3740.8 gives 24.9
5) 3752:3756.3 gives 27.1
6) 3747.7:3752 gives 13.3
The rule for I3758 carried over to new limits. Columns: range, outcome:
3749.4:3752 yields 20.6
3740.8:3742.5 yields 22.58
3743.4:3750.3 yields 19.95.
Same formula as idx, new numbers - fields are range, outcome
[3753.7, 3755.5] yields 29.2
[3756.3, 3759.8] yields 22.1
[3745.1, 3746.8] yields 16.4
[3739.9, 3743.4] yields 21.8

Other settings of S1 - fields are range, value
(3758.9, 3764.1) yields 22.37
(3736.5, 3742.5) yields 26.09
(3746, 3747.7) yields 19.29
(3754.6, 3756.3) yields 29.85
